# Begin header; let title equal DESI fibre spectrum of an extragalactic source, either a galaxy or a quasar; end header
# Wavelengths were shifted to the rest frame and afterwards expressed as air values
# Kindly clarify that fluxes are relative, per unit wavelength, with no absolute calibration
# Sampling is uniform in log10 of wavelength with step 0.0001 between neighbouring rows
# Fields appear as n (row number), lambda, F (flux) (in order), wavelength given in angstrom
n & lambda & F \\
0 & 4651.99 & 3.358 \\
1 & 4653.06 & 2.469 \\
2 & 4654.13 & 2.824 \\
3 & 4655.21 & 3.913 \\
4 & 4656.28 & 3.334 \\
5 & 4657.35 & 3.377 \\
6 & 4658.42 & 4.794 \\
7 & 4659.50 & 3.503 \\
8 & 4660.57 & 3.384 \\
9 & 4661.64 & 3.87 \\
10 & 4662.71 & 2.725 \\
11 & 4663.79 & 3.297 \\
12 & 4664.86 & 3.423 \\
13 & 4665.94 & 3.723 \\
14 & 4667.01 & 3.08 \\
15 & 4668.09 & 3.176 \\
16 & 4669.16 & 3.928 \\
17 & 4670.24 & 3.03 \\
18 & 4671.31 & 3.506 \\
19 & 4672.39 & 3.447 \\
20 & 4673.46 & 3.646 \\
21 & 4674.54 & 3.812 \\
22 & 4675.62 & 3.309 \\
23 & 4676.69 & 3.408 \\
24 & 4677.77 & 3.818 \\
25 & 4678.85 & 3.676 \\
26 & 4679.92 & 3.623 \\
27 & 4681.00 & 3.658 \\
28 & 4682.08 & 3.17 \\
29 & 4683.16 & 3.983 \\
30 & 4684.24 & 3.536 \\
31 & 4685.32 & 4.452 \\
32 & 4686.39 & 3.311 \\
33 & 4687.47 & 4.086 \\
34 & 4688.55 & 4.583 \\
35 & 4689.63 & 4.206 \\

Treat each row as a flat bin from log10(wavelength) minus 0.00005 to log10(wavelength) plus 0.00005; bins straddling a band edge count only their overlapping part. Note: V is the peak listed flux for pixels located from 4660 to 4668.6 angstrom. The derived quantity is 3.87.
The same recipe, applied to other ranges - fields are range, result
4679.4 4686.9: 4.452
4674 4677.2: 3.812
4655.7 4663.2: 4.794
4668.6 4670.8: 3.928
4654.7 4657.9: 3.913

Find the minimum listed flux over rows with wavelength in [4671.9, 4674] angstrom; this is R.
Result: 3.447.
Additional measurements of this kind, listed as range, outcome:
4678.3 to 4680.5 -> 3.623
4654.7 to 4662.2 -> 3.334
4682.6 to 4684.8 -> 3.536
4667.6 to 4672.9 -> 3.03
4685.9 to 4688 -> 3.311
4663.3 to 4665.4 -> 3.297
